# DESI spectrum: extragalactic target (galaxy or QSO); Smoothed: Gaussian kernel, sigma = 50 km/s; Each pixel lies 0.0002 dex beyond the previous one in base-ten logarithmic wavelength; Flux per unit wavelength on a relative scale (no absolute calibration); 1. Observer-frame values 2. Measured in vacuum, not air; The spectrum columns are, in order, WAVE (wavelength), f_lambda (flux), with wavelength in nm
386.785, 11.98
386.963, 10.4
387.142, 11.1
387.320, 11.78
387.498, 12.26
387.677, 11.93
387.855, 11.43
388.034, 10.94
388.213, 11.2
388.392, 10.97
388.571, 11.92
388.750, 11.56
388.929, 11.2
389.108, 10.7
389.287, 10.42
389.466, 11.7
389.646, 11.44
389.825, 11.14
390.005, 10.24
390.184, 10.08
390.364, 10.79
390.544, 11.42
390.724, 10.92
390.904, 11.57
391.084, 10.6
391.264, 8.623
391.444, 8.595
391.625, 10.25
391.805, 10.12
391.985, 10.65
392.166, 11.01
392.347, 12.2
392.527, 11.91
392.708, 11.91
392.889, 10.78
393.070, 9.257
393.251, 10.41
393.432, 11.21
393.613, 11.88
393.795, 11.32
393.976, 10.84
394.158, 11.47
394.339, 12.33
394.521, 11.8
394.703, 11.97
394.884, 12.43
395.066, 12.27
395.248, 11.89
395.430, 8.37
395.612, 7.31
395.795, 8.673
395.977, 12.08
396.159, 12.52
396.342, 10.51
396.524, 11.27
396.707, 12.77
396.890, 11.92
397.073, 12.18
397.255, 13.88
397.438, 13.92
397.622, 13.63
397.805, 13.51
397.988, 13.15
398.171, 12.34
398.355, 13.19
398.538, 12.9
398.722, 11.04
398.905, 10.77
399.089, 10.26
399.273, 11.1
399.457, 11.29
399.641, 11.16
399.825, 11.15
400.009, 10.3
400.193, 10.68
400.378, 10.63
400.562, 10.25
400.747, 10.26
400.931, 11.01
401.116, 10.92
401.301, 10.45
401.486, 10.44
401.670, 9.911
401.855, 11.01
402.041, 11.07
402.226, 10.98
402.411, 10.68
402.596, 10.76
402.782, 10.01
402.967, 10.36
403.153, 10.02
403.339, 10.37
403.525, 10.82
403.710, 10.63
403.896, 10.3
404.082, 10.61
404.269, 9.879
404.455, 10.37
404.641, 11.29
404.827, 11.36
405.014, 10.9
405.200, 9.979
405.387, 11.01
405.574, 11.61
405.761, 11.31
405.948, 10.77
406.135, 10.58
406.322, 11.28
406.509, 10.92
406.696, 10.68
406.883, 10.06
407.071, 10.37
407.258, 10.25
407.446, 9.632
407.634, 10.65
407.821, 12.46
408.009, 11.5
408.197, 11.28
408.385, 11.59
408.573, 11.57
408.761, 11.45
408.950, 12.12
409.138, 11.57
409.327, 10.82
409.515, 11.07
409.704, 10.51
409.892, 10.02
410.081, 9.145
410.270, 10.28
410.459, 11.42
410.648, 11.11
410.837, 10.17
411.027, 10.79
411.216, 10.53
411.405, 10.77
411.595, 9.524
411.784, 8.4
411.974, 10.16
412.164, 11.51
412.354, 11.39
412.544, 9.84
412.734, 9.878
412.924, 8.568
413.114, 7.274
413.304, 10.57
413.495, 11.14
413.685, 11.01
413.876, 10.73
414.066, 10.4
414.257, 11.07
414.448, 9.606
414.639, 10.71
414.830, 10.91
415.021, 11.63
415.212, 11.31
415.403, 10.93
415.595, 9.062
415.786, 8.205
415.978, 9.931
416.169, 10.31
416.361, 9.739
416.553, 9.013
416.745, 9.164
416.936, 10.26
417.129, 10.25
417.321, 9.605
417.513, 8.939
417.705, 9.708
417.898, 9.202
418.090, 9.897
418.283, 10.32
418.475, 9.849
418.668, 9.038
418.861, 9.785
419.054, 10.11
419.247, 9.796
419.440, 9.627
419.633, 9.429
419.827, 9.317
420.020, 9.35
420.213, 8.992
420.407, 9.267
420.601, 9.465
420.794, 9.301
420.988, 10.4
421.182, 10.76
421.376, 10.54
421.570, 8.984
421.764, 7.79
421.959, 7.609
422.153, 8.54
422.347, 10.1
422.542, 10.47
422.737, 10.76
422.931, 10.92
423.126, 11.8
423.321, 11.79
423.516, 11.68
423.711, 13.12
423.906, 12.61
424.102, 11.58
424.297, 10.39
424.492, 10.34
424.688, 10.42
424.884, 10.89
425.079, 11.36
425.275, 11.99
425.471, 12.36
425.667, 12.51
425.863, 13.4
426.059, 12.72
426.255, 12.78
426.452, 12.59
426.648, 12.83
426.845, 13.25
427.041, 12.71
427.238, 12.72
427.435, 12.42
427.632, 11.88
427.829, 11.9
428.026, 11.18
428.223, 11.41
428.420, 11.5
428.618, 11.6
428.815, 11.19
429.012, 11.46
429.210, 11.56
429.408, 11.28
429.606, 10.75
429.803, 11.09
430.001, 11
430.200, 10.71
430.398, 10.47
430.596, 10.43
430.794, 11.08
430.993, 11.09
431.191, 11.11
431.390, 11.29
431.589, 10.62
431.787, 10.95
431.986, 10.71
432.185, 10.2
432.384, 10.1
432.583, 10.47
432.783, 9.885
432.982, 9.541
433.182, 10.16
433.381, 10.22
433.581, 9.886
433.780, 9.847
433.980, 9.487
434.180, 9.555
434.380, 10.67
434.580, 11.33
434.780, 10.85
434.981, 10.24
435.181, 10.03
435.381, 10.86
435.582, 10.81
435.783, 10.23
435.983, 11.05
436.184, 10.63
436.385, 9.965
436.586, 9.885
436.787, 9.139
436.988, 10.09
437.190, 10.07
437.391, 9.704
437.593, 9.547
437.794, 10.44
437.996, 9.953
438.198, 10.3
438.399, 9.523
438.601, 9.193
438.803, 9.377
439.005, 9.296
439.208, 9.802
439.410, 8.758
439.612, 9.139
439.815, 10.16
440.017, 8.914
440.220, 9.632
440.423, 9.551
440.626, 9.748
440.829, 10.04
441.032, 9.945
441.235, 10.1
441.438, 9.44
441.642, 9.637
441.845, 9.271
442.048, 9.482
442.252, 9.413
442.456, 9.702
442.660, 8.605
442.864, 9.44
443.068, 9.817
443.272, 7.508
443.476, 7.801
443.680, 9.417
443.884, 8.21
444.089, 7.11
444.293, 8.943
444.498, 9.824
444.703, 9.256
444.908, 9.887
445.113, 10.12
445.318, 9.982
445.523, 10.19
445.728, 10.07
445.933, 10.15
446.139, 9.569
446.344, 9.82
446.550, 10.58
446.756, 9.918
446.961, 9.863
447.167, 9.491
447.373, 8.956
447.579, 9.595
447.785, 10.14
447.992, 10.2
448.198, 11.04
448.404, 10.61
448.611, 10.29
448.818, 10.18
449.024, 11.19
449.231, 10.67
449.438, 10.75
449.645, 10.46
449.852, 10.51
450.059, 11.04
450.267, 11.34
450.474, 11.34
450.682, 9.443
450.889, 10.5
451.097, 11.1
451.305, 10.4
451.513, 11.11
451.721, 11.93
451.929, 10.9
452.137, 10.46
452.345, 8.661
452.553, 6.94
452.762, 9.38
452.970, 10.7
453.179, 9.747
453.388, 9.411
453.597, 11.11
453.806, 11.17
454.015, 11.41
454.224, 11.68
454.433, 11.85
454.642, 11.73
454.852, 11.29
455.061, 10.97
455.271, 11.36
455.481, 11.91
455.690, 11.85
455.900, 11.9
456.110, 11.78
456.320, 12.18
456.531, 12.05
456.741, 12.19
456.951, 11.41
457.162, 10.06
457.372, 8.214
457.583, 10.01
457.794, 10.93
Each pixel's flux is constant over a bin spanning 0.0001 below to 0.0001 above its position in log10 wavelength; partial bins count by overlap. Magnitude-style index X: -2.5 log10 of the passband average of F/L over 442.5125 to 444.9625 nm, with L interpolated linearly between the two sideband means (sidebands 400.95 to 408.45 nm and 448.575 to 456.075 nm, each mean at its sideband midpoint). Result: 0.22 mag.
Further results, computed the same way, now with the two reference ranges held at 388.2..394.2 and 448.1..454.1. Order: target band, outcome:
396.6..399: -0.172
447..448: 0.093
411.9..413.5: 0.080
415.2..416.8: 0.111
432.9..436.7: 0.032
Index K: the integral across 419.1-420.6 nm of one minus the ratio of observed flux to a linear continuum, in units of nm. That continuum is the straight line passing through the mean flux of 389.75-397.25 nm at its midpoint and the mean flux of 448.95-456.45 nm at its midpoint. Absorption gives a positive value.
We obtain 0.21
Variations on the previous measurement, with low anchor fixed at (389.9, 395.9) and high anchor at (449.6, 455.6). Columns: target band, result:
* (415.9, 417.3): 0.122 nm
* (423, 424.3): -0.147 nm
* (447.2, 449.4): 0.086 nm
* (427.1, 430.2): -0.230 nm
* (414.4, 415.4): -0.015 nm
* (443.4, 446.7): 0.384 nm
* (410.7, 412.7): 0.080 nm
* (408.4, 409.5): -0.075 nm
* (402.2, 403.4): 0.036 nm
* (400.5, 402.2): 0.022 nm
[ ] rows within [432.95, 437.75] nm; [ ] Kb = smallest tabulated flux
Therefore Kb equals 9.139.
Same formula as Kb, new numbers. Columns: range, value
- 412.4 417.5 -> 7.274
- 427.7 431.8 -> 10.43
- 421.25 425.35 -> 7.609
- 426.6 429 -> 11.18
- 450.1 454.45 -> 6.94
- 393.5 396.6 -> 7.31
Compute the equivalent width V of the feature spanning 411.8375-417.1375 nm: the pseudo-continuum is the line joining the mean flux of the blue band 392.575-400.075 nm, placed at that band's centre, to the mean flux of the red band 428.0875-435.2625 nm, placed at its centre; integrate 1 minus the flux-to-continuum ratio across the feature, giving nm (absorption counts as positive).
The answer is 0.45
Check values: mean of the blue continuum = 11.5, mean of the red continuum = 10.7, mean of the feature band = 10.1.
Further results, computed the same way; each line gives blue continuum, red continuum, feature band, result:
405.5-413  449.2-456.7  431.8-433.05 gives 0.07 nm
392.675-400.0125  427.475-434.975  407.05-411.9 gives 0.23 nm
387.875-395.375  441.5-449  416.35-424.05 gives 0.24 nm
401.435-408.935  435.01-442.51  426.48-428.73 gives -0.44 nm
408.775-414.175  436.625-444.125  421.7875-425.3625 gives -0.31 nm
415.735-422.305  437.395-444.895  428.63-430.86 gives -0.38 nm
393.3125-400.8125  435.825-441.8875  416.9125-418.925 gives 0.18 nm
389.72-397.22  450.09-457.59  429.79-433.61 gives 0.12 nm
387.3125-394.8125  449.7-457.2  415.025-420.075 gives 0.58 nm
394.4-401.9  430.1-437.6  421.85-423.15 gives 0.09 nm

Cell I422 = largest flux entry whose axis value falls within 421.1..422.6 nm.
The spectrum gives 10.76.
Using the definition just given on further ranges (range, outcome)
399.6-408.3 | 12.46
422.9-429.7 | 13.4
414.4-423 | 11.63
